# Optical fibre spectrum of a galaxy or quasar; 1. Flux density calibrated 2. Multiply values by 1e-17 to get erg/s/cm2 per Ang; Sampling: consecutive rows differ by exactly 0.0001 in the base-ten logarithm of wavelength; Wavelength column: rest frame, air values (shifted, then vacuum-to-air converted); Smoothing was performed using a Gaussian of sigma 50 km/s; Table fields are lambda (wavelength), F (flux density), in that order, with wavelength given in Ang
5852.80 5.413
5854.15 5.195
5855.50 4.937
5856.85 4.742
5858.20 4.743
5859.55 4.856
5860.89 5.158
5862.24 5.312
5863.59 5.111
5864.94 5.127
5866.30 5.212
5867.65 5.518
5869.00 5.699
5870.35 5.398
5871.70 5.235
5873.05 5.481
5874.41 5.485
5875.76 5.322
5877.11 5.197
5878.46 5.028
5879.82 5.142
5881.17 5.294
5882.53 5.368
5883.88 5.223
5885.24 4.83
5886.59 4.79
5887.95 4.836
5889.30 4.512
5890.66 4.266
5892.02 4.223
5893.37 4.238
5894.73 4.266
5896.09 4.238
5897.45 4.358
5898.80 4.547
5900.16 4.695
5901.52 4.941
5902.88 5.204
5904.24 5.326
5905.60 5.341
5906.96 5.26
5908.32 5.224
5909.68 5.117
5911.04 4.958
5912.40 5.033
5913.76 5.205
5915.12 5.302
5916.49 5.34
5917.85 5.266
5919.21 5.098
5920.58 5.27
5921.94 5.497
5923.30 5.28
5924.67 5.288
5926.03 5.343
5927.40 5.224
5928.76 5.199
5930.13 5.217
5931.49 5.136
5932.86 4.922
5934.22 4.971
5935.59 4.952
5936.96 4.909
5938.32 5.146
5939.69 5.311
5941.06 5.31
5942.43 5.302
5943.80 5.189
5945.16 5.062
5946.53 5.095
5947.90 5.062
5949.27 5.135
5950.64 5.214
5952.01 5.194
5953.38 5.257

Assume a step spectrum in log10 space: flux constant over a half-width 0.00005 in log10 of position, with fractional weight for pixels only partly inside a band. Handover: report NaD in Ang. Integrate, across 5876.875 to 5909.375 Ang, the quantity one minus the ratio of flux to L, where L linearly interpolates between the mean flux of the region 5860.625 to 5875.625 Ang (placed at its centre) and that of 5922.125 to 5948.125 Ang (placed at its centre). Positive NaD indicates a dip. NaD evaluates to 2.6 Ang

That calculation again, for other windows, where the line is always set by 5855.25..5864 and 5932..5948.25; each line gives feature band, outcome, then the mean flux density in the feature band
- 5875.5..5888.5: -0.22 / 5.1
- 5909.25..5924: -0.43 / 5.22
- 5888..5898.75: 1.47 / 4.35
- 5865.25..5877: -0.94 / 5.4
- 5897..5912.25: 0.13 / 5.01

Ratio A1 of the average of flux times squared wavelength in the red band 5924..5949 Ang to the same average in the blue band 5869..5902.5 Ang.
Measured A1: 1.1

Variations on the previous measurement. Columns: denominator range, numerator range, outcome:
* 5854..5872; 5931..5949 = 1.02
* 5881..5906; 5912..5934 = 1.11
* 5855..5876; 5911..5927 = 1.03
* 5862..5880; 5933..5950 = 0.99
